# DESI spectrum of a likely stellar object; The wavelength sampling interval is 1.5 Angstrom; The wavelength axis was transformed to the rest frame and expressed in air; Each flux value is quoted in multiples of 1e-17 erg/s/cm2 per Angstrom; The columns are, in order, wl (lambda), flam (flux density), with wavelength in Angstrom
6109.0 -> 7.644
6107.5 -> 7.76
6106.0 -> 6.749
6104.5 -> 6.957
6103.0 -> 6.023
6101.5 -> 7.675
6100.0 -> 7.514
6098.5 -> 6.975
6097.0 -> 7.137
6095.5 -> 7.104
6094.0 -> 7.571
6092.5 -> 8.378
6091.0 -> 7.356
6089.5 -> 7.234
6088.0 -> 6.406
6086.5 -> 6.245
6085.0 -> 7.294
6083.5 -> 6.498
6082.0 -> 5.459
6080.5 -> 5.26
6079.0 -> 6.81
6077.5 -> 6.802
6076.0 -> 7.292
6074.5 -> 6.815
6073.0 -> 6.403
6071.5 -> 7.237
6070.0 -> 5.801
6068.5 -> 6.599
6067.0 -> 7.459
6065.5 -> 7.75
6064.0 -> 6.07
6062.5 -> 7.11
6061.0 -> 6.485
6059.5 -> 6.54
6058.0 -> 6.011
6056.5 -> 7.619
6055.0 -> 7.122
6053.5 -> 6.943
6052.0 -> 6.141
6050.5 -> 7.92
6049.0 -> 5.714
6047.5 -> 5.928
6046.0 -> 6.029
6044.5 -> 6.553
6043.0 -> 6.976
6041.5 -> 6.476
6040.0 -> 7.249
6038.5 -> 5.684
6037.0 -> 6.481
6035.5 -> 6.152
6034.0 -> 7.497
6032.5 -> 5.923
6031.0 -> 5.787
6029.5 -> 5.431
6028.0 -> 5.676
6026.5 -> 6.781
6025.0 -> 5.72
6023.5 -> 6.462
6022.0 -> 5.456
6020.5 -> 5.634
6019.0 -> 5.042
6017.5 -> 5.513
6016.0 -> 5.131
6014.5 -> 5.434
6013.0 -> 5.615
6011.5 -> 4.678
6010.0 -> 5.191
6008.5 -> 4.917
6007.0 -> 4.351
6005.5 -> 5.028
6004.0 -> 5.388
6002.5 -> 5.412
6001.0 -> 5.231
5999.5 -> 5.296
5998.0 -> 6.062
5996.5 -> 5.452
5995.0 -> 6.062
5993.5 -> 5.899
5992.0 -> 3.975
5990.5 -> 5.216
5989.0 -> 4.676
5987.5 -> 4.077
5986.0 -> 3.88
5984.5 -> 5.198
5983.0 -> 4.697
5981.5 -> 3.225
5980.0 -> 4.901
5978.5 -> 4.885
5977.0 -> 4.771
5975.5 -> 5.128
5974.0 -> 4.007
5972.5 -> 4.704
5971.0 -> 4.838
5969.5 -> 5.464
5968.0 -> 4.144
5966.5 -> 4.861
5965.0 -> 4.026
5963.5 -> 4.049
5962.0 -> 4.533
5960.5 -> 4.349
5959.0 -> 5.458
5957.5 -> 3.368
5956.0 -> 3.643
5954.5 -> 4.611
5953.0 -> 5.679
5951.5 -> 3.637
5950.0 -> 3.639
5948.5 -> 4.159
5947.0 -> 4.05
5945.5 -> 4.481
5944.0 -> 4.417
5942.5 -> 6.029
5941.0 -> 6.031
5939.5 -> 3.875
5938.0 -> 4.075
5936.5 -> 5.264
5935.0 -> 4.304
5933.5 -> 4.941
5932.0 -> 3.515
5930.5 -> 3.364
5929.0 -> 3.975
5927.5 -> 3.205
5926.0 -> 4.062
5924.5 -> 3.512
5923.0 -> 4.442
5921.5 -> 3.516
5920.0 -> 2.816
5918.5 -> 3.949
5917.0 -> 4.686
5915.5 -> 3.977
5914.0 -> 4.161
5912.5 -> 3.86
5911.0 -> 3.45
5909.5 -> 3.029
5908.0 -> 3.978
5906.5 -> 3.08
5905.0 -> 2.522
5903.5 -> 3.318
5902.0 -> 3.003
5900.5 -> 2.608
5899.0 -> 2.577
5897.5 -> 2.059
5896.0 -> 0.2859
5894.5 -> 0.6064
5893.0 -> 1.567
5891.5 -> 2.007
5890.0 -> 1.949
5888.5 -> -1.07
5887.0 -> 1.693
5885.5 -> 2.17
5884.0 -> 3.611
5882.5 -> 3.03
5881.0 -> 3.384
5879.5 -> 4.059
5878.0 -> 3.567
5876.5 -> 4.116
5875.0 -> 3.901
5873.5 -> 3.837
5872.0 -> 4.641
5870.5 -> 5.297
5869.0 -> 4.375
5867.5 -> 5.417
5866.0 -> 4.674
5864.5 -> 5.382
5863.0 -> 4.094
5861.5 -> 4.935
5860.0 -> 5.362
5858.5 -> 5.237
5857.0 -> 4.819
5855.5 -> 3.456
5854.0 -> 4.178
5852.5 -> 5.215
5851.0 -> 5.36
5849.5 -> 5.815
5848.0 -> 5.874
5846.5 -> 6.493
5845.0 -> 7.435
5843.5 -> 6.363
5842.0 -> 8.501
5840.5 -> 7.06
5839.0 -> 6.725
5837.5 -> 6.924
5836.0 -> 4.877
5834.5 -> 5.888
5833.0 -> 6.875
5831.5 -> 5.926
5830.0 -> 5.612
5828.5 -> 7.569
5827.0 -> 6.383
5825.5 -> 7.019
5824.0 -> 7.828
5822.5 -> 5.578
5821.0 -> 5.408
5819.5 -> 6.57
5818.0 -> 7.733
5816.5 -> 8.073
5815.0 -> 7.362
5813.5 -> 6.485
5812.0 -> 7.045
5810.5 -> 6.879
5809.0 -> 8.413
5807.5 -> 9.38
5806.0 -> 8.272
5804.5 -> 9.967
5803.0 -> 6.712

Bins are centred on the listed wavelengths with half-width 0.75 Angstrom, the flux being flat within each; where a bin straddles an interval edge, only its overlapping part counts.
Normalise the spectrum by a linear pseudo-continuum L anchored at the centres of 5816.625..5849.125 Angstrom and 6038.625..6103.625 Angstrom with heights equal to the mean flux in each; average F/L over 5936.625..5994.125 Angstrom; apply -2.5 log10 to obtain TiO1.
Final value 0.42 mag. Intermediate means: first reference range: 6.62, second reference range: 6.78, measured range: 4.55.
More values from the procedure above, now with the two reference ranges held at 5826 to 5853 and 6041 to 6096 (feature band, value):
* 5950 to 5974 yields 0.425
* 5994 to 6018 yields 0.246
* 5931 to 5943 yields 0.360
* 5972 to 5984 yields 0.405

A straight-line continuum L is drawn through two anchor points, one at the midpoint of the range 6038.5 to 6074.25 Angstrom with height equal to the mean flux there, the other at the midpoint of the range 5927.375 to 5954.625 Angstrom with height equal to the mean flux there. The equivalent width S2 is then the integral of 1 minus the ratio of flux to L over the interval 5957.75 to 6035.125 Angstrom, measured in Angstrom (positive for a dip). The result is 5.5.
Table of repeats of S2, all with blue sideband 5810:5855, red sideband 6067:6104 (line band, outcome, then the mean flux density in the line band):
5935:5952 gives 5.43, 4.52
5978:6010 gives 8.40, 4.95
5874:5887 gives 6.28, 3.38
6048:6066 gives 0.11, 6.76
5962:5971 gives 2.88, 4.54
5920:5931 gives 4.89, 3.67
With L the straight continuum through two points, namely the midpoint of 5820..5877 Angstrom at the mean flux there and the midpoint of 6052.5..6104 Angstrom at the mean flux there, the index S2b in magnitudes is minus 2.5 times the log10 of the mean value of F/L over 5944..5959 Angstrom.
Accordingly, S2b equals 0.42 mag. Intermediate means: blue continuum 5.65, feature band 4.22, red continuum 6.85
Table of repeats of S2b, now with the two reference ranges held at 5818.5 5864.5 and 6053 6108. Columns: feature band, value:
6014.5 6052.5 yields 0.098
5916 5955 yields 0.437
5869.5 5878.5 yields 0.393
